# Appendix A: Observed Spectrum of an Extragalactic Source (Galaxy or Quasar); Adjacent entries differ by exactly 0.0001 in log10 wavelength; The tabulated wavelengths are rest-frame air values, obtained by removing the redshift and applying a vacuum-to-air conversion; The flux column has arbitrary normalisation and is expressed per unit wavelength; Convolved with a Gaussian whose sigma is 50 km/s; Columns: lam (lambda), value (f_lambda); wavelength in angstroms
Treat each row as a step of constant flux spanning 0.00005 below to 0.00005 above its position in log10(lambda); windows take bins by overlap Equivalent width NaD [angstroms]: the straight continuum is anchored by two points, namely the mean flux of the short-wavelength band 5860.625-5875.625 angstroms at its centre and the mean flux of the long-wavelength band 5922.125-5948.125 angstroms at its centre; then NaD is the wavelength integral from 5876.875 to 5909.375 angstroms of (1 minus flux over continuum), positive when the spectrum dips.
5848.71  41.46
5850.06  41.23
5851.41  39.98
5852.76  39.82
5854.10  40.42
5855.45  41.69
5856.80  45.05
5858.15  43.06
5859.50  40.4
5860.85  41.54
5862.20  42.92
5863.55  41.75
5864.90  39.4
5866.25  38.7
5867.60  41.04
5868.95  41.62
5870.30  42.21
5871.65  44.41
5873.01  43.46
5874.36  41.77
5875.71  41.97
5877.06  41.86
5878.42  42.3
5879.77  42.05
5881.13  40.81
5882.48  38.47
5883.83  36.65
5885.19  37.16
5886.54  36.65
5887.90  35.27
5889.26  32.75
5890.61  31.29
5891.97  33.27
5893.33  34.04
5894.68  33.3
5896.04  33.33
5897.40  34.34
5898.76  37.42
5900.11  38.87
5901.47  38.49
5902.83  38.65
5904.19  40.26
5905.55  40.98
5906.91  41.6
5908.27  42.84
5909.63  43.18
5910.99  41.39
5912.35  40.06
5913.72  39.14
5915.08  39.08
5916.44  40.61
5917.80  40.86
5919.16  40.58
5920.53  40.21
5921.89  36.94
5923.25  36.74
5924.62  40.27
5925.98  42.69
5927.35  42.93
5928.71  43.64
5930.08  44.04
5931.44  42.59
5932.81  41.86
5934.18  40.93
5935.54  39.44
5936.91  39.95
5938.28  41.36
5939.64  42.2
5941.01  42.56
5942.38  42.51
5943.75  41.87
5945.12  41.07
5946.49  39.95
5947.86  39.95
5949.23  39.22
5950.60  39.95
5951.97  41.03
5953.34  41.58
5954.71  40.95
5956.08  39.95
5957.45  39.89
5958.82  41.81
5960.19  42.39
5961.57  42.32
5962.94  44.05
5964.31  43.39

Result 3.1 angstroms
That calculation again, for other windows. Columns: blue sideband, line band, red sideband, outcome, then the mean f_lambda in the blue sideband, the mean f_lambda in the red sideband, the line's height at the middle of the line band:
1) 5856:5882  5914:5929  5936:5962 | 0.4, 41.9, 41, 41.3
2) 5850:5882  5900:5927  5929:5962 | 0.8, 41.6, 41.2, 41.4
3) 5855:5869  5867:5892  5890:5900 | -1.1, 41.6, 34.2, 37.6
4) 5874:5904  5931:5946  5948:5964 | -0.5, 37.3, 41.2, 40.2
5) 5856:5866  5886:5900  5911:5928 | 2.2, 41.9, 40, 40.9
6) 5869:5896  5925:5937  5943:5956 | -0.6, 38.4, 40.6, 40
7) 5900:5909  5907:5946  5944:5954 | -0.7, 40.3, 40.4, 40.4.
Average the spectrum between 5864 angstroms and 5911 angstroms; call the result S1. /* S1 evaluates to 38.9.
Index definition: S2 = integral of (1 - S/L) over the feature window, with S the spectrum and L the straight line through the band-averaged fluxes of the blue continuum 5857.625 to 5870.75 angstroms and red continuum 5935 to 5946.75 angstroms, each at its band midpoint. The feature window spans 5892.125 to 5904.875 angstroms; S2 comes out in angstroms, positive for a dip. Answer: 1.5 angstroms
